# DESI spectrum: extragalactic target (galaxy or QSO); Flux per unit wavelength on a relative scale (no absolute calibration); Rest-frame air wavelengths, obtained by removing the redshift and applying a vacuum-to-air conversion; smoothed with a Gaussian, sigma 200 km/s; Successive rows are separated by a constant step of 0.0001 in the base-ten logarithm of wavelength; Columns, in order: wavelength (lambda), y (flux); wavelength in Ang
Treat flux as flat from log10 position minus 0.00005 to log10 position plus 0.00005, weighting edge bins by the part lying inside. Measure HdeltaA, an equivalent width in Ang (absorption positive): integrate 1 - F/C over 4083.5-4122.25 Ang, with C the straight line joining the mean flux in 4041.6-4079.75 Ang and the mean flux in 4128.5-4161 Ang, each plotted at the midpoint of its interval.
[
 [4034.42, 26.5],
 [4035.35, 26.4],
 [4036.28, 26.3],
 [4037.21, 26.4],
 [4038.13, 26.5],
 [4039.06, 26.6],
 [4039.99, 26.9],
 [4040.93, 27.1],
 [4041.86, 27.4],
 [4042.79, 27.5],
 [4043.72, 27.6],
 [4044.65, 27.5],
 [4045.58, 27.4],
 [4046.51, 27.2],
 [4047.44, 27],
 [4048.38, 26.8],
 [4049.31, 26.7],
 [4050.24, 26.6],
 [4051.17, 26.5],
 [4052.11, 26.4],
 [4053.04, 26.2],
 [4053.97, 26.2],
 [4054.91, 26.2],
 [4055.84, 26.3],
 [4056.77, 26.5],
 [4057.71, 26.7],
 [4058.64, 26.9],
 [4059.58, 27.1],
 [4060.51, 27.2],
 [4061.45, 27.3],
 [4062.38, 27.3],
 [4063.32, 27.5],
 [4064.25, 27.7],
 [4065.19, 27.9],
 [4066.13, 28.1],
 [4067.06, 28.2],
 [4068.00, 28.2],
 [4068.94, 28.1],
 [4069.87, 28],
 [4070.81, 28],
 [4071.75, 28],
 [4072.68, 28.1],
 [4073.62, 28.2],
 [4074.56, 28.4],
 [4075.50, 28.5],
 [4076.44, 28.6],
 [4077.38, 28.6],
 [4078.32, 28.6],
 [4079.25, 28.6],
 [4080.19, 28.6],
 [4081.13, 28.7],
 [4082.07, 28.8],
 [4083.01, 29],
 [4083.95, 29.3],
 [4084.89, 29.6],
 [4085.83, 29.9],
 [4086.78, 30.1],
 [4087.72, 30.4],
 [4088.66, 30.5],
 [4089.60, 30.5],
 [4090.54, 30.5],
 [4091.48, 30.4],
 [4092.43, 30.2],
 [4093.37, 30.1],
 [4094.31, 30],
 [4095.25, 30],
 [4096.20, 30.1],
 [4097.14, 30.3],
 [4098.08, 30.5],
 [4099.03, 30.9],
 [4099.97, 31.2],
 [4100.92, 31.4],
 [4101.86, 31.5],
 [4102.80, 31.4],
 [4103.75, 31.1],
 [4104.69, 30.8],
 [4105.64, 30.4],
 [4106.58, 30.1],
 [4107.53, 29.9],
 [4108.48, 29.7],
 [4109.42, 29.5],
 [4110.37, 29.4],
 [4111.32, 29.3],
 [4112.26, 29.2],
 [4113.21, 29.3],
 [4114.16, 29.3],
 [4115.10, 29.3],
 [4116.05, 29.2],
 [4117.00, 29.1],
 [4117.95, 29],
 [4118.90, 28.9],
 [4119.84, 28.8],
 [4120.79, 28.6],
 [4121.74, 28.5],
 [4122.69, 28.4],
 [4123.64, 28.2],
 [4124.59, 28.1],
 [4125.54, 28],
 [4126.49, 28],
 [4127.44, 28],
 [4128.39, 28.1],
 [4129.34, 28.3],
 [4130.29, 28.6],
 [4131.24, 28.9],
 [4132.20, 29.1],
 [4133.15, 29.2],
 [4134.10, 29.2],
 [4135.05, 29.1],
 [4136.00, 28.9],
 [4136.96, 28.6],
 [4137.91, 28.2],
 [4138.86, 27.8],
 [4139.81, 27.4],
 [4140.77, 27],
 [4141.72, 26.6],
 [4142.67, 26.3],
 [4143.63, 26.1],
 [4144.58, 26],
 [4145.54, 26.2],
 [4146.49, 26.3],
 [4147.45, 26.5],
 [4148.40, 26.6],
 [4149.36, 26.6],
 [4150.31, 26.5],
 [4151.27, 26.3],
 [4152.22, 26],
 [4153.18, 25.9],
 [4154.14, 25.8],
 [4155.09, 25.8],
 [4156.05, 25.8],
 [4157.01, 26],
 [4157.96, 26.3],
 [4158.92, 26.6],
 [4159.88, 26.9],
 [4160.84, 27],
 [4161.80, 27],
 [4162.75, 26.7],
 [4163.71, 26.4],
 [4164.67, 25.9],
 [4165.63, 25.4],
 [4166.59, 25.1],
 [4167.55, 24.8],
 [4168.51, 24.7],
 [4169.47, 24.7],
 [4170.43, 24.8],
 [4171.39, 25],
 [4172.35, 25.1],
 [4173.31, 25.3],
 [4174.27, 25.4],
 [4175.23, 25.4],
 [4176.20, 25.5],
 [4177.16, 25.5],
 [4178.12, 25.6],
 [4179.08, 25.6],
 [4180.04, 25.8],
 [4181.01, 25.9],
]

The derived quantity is -3.8 Ang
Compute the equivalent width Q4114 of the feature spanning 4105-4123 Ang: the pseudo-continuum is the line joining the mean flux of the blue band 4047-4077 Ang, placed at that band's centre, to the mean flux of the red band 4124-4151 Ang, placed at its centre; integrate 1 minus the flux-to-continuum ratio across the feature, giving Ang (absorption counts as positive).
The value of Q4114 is -1.1 Ang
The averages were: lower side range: 27.4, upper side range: 27.6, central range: 29.3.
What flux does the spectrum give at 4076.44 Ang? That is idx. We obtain 28.6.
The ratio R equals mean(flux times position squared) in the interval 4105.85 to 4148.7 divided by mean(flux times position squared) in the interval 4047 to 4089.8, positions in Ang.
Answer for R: 1.04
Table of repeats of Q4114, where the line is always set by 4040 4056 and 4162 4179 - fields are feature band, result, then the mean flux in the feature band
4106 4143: -3.8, 28.7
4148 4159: -0.2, 26.2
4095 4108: -2.2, 30.7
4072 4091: -1.9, 29.2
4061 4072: -0.5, 27.9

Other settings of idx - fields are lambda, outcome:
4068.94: 28.1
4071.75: 28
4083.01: 29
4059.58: 27.1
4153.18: 25.9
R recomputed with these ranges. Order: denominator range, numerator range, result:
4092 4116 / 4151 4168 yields 0.89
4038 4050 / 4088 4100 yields 1.15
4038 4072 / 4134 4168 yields 1.03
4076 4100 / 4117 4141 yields 0.98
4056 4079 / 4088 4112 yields 1.11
